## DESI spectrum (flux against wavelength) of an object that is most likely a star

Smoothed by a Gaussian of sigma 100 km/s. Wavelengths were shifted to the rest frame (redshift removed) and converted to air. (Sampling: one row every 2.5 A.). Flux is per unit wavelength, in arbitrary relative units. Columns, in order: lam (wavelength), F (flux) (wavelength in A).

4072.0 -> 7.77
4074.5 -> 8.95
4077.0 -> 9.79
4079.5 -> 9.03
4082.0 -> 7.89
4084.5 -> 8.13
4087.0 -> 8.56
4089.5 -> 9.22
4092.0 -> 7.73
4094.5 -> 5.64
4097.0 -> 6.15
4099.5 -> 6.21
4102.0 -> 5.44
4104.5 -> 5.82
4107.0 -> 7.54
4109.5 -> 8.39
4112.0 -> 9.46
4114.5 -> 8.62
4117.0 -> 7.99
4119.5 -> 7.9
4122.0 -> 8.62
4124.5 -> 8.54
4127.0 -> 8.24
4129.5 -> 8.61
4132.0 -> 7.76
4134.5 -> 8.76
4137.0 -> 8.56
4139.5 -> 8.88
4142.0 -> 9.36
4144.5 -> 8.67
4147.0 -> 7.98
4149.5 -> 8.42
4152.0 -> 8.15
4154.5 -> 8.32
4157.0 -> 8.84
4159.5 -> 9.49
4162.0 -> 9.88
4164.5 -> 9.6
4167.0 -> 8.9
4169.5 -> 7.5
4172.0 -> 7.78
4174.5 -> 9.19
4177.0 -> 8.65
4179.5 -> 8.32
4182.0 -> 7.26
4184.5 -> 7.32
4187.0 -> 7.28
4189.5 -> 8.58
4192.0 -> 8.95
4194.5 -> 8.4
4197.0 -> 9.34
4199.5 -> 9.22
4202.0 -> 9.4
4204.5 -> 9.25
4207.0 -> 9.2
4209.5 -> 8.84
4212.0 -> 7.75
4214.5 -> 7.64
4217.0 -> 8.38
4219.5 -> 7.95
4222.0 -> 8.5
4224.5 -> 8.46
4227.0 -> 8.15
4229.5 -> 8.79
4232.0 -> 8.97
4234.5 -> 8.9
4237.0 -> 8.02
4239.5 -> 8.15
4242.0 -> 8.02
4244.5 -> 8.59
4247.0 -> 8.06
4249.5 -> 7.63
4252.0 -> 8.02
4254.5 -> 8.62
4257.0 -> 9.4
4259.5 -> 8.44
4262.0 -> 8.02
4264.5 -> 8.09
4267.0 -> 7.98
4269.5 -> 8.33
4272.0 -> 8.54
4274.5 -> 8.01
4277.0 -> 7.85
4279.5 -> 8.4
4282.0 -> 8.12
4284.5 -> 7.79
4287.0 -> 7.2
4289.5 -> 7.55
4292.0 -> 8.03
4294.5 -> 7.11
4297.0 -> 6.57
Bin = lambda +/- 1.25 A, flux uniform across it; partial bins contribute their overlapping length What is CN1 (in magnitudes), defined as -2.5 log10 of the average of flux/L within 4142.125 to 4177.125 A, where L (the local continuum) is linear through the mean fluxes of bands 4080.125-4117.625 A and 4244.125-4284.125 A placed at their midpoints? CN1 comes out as -0.12 mag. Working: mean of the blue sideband 7.54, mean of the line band 8.69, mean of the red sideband 8.24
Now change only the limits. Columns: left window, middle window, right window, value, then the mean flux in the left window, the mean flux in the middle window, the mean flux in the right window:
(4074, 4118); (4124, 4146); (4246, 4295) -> -0.10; 7.79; 8.59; 8.07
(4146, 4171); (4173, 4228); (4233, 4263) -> 0.01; 8.71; 8.45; 8.33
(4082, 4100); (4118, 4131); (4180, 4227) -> -0.08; 7.46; 8.36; 8.42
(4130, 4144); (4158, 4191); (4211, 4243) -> 0.01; 8.66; 8.45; 8.29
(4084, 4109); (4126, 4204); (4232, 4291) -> -0.14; 7.05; 8.58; 8.18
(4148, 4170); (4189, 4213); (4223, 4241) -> -0.04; 8.82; 8.91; 8.48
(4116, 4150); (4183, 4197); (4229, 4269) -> 0.03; 8.45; 8.2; 8.35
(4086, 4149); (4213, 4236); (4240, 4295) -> -0.05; 7.95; 8.4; 8.1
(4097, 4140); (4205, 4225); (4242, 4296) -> -0.05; 7.89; 8.37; 8.08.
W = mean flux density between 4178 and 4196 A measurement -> 8.04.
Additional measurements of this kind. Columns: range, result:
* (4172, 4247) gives 8.45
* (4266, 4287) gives 8.07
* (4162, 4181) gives 8.63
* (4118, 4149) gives 8.48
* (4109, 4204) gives 8.56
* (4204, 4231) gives 8.43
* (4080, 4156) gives 8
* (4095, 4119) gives 7.26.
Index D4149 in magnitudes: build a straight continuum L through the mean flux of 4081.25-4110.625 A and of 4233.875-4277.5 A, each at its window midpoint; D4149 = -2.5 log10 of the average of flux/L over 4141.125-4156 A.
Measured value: -0.12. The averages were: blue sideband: 7.21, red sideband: 8.26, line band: 8.47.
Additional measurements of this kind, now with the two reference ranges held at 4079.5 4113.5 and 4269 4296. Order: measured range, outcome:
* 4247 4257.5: -0.07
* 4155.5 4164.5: -0.23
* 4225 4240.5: -0.10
